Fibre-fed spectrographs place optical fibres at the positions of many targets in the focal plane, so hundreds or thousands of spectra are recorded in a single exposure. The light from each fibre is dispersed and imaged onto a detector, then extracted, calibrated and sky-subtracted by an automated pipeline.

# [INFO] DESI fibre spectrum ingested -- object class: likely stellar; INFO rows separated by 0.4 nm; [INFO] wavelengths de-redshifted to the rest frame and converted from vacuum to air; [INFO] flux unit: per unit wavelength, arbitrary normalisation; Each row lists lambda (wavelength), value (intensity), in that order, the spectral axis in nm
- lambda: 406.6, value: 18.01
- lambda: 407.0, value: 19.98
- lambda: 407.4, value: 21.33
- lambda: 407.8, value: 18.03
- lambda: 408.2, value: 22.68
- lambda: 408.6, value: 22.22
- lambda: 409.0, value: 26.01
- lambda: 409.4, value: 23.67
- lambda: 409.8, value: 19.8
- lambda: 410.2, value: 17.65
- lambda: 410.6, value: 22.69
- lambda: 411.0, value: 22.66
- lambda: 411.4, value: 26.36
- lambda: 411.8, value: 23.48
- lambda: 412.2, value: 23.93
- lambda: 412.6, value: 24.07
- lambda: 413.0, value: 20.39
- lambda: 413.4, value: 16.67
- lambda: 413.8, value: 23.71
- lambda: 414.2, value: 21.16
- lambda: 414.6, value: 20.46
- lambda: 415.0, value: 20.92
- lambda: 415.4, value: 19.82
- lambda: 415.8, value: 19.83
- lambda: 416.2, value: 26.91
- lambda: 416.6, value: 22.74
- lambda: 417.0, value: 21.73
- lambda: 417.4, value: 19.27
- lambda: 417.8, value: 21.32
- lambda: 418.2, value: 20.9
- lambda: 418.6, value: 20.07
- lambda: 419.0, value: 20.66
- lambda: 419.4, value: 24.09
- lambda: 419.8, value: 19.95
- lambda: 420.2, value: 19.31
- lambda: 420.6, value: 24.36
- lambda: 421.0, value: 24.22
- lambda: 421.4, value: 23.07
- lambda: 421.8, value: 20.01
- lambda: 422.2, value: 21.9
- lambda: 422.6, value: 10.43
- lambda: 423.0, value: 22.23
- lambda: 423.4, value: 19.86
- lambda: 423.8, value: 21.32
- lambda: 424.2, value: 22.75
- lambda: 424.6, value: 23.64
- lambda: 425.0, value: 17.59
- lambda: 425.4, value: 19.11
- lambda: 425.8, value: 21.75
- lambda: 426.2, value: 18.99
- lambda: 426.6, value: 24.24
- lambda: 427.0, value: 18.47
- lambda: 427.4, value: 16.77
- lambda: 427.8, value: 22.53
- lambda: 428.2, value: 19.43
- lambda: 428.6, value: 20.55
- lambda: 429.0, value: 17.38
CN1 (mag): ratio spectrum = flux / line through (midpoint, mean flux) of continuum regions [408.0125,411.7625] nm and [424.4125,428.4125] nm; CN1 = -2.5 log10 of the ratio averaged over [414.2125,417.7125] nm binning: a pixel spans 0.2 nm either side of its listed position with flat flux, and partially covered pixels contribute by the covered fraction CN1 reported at 0.02 mag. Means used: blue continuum 22.7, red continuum 20.2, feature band 21.4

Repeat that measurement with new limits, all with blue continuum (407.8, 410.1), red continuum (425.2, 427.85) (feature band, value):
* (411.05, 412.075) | -0.122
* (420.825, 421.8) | -0.106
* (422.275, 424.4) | 0.056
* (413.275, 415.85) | 0.054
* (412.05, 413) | -0.069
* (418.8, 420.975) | -0.048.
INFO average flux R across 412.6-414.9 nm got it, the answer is 20.8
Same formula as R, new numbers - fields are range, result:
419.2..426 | 20.9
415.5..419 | 21.5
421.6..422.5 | 19.8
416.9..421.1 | 21.4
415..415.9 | 20.1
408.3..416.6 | 22.1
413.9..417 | 21.8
